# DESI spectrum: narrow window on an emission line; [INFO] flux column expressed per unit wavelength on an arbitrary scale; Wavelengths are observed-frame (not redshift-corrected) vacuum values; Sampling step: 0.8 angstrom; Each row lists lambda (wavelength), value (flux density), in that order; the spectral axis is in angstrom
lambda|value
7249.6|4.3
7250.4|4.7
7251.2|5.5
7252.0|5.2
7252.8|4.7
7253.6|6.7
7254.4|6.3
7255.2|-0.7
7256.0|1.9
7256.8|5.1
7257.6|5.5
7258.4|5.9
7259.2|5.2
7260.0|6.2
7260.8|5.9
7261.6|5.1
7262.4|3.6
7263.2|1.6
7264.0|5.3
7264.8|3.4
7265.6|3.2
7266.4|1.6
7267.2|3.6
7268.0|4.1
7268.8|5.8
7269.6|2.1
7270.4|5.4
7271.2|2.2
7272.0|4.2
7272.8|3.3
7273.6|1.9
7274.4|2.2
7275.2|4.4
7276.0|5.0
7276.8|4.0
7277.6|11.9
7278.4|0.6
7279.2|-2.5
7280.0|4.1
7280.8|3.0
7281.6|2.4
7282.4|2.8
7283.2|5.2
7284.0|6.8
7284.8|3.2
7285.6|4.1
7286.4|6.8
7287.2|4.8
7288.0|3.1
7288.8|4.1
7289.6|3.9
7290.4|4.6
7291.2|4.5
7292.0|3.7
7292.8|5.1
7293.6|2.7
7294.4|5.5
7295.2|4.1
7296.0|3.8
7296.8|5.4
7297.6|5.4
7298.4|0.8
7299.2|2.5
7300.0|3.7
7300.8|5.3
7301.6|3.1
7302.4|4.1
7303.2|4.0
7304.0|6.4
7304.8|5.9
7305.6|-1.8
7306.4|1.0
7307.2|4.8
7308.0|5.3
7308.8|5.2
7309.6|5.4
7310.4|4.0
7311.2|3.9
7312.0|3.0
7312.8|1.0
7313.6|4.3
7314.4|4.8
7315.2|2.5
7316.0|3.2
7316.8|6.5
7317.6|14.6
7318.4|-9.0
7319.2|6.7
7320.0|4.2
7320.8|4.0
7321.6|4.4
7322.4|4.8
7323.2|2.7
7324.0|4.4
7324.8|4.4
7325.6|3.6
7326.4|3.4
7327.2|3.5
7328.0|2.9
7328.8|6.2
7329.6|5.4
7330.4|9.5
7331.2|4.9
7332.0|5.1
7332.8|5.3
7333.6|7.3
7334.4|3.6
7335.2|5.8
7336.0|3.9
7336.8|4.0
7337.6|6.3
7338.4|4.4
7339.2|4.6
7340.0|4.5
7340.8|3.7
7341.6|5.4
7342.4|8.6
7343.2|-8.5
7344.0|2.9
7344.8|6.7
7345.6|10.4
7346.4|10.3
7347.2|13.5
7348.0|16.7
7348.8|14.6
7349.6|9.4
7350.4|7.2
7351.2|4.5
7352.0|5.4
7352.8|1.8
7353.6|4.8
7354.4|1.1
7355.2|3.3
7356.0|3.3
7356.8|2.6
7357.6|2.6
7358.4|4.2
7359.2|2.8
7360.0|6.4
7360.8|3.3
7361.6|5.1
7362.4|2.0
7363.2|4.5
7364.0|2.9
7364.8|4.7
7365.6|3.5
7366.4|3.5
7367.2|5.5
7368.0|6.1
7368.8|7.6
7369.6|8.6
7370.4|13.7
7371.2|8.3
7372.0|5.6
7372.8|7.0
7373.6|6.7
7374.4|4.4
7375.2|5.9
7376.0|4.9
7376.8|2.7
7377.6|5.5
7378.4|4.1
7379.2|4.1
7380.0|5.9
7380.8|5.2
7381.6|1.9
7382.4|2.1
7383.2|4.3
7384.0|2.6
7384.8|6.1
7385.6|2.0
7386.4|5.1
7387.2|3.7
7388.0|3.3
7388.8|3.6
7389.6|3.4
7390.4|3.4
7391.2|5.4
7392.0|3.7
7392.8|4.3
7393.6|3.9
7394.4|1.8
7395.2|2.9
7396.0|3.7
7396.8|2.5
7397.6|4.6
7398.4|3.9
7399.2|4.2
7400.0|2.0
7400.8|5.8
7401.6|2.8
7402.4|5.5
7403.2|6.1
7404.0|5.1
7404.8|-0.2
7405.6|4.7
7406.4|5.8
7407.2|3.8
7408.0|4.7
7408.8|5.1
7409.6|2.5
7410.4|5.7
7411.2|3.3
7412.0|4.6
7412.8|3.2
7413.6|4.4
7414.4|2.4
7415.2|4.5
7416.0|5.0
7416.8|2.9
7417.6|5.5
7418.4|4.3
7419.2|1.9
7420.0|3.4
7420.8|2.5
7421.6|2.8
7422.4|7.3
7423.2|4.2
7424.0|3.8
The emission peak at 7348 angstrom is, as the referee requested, H-alpha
